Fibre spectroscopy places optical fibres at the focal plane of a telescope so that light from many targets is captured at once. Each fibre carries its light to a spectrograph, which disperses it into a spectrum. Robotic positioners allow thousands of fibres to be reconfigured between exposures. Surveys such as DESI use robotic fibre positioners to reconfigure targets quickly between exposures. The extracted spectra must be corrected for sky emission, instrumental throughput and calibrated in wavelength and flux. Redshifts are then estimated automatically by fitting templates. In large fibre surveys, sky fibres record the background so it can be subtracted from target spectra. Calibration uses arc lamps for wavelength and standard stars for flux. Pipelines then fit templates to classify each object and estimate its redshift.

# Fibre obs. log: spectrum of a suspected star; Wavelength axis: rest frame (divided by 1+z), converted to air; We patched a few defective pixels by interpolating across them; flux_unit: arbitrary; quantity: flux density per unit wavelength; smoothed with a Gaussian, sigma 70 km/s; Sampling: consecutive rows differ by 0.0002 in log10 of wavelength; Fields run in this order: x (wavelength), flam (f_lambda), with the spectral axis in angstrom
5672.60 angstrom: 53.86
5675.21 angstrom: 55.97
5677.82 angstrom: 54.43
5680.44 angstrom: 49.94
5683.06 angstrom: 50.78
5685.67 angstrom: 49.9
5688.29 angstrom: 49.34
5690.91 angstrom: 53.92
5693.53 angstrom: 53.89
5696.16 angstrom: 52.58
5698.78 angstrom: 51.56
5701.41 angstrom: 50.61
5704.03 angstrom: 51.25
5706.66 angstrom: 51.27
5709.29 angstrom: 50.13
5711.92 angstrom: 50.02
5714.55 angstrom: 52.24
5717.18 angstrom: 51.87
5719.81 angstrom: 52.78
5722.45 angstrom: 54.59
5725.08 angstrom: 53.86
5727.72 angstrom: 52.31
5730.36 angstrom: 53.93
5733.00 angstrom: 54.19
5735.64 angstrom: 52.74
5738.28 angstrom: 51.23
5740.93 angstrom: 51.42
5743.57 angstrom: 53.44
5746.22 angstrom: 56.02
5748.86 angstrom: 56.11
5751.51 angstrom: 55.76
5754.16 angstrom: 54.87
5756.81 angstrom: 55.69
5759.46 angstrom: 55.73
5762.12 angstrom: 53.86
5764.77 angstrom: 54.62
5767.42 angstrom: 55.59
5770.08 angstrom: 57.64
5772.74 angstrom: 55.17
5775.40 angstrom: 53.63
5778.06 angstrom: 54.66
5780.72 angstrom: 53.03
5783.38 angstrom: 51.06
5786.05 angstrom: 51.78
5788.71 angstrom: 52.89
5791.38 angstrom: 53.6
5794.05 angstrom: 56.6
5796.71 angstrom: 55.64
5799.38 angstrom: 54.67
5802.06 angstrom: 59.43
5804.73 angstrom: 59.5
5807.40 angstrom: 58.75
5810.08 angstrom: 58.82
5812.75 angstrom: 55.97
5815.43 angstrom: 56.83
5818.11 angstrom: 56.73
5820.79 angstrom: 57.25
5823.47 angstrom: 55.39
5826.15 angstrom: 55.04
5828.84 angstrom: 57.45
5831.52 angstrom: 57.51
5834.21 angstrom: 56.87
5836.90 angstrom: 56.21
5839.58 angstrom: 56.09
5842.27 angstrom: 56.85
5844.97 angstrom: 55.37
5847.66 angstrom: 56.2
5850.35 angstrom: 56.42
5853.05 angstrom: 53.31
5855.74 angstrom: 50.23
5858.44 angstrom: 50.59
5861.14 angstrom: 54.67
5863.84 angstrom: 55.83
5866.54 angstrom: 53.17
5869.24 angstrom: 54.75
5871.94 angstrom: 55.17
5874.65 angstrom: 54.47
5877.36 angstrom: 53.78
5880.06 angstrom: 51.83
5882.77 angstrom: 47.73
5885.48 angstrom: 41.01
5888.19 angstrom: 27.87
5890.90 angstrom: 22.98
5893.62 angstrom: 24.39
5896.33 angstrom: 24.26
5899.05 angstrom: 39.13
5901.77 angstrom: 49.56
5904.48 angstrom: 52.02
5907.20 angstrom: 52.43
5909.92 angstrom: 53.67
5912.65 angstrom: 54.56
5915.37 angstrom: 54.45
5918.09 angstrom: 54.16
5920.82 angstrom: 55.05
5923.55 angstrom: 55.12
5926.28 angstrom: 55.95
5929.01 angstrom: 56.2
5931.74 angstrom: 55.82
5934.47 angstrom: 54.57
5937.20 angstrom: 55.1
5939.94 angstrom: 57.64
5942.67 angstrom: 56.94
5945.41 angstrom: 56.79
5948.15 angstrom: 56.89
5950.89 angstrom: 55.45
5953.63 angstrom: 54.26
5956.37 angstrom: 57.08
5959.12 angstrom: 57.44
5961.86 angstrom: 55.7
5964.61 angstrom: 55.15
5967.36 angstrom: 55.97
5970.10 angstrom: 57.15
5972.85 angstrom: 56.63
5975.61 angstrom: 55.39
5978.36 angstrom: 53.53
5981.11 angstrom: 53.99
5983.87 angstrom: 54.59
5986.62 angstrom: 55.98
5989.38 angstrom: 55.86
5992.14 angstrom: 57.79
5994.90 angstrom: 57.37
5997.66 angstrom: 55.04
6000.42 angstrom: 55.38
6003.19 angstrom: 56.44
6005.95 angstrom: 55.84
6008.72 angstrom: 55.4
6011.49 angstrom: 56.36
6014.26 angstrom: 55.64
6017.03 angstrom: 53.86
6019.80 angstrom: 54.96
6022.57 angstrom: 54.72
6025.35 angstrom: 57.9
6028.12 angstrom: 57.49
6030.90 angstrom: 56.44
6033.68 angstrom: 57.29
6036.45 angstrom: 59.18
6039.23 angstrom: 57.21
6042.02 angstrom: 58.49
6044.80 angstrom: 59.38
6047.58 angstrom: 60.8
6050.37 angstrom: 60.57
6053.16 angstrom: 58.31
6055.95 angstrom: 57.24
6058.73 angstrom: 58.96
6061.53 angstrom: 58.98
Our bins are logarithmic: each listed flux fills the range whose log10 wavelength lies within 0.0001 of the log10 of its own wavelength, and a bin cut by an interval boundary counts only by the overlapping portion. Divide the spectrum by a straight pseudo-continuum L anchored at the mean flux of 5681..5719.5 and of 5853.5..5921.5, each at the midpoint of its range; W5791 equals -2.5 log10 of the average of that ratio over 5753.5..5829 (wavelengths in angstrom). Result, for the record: -0.13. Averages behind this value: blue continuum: 51.4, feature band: 55.6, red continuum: 47.5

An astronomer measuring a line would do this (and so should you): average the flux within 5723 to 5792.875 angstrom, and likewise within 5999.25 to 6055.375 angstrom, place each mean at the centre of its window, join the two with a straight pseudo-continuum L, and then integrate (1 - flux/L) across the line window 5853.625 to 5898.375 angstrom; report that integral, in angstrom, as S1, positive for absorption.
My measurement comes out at 8.2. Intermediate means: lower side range 54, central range 45.2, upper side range 57.1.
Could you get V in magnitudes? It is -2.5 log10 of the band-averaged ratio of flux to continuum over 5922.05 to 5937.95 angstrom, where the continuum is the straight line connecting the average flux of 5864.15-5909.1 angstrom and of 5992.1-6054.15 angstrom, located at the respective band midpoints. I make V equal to -0.148 mag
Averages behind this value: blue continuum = 44.4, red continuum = 57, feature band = 55.5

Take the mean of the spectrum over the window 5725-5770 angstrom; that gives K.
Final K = 54.3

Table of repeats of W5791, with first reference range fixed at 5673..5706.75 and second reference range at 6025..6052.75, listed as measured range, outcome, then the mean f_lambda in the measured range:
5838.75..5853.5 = -0.02 mag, 55.8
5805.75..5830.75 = -0.05 mag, 57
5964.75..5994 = 0.03 mag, 55.7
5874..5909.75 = 0.31 mag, 41.8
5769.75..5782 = -0.02 mag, 54.6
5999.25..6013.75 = 0.04 mag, 55.8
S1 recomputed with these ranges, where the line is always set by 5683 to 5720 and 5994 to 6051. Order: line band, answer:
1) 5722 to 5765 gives -1.6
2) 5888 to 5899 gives 5.7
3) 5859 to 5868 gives 0.0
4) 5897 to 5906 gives 1.6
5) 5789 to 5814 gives -1.7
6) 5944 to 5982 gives 0.0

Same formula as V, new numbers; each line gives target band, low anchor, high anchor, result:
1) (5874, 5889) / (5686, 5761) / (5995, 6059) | 0.19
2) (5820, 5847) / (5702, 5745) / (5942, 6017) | -0.05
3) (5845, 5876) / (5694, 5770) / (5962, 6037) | 0.01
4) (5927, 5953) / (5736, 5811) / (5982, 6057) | 0.00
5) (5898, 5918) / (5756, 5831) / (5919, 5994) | 0.09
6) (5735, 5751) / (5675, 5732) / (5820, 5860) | -0.01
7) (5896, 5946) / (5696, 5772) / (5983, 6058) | 0.06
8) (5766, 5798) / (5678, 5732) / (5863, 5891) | -0.09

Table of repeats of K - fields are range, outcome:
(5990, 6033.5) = 56.1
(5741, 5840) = 55.6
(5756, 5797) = 54.4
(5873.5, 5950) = 49.1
